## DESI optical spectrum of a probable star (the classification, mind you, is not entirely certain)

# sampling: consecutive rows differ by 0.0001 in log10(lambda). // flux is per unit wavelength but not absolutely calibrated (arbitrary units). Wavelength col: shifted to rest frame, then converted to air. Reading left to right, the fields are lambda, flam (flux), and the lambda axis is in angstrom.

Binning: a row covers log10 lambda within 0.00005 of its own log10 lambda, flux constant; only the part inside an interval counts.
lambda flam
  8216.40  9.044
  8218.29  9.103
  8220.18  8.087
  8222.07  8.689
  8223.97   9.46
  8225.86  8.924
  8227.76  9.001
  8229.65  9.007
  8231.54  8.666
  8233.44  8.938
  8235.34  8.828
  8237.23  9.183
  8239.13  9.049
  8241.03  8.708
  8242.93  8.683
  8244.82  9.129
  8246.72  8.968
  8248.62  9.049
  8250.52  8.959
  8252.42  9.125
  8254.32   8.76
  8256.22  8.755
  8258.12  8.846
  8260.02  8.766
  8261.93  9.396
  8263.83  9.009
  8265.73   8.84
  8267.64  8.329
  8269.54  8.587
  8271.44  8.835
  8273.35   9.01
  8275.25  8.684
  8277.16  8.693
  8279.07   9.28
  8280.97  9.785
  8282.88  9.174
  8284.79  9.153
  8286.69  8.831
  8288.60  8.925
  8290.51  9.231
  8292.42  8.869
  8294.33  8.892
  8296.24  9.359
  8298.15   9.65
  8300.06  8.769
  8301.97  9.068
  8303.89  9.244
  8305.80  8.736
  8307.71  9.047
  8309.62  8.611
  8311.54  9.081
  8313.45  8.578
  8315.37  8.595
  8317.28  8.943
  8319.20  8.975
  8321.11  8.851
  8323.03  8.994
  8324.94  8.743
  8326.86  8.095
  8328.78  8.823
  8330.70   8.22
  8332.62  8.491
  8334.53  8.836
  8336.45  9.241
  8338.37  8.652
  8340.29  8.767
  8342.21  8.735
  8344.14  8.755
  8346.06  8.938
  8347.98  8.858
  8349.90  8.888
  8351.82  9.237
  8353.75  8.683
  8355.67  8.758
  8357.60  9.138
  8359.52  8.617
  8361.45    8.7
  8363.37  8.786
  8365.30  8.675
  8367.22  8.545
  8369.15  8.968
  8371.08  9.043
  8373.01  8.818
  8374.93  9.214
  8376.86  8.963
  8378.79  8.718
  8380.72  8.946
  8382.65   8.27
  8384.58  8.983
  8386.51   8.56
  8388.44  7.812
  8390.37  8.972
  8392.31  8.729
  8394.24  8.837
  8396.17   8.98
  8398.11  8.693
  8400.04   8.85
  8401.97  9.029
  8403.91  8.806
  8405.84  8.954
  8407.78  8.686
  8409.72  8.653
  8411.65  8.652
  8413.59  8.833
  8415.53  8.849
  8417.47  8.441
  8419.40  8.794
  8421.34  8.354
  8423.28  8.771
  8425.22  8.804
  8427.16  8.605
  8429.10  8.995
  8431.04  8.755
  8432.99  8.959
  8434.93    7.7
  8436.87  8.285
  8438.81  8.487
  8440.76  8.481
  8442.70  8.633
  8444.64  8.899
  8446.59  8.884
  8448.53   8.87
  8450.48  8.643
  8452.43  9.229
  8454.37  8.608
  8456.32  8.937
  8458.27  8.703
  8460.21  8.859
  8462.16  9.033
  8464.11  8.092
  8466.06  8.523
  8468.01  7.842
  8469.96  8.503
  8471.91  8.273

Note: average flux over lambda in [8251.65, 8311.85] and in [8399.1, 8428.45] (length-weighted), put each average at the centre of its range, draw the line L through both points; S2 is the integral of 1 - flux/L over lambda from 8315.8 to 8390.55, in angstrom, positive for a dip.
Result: 0.7 angstrom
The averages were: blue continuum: 8.98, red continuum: 8.74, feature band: 8.77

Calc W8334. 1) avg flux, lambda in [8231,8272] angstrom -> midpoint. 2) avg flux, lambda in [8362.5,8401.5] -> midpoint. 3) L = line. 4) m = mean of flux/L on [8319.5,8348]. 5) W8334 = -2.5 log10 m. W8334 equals 0.01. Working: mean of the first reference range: 8.88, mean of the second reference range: 8.77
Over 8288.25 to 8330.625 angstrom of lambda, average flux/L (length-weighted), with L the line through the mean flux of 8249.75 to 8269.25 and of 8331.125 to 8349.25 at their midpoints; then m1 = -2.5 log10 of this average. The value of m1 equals -0.01 mag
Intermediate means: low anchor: 8.87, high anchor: 8.79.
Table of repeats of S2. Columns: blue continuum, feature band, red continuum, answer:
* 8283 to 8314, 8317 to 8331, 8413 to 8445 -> 0.3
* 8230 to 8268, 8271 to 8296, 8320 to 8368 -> -0.5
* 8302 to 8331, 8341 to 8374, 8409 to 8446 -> -0.4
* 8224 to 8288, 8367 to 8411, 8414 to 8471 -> -0.3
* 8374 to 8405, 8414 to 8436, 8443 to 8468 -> 0.3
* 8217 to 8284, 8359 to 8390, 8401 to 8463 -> 0.2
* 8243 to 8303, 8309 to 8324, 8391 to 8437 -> 0.1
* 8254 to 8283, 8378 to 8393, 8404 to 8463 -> 0.3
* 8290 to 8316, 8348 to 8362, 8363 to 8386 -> 0.0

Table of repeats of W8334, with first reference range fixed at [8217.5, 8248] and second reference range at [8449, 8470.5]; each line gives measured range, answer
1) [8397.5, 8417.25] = -0.01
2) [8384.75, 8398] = 0.01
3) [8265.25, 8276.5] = 0.02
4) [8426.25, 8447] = 0.01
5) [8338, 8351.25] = -0.01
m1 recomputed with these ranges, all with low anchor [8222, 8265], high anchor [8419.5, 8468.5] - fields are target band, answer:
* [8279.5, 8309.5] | -0.028 mag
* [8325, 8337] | 0.027 mag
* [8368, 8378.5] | -0.026 mag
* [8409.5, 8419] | -0.001 mag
